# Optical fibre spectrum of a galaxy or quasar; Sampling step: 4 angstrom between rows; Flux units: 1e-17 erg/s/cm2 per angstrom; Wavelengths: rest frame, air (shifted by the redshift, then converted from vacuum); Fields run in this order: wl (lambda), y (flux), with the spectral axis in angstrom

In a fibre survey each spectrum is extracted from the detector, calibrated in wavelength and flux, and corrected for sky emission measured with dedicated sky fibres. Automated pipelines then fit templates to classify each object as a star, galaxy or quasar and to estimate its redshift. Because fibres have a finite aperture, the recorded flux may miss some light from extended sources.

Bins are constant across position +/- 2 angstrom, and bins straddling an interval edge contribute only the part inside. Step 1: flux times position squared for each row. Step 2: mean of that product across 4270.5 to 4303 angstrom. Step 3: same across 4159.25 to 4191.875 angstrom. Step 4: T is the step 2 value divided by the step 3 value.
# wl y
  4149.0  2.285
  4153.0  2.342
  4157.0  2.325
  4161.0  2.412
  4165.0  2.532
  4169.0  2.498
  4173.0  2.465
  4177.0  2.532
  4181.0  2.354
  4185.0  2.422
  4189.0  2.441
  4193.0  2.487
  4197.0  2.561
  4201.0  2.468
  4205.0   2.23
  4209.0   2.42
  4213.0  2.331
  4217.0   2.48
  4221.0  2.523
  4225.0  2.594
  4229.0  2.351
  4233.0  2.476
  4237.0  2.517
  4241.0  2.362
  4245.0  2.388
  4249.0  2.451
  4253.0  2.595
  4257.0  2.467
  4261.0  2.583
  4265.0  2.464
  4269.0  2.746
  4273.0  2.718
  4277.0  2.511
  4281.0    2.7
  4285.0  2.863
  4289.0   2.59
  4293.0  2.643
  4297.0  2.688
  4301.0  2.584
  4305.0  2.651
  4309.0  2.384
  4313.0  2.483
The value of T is 1.1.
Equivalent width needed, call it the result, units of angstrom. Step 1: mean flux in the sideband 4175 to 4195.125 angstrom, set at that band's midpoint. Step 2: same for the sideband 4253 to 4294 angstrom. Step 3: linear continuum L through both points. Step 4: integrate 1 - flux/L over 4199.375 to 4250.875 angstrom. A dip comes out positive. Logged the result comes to 2.01 angstrom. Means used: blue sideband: 2.45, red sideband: 2.63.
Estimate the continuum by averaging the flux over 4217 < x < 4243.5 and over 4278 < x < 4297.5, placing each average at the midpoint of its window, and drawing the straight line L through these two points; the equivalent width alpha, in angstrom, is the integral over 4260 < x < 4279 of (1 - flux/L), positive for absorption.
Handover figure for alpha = 0.09 angstrom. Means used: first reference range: 2.47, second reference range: 2.69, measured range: 2.61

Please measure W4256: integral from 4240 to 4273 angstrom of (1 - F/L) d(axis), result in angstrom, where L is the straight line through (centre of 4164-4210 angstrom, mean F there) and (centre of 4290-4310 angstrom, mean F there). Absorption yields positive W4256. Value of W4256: 0.2 angstrom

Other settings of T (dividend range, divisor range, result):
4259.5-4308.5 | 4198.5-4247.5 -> 1.12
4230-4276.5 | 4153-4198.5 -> 1.07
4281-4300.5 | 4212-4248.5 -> 1.13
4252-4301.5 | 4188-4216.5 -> 1.12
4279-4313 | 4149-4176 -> 1.16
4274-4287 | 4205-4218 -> 1.17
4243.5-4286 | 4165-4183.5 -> 1.09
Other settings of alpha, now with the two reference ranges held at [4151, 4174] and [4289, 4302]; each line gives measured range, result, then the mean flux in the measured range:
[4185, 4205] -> 0.17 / 2.46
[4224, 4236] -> 0.31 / 2.47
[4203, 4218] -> 0.87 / 2.36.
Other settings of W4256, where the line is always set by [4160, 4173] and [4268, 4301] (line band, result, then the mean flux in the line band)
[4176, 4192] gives 0.49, 2.43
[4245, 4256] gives 0.53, 2.49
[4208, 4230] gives 0.97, 2.46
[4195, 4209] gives 0.67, 2.42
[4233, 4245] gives 0.76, 2.44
